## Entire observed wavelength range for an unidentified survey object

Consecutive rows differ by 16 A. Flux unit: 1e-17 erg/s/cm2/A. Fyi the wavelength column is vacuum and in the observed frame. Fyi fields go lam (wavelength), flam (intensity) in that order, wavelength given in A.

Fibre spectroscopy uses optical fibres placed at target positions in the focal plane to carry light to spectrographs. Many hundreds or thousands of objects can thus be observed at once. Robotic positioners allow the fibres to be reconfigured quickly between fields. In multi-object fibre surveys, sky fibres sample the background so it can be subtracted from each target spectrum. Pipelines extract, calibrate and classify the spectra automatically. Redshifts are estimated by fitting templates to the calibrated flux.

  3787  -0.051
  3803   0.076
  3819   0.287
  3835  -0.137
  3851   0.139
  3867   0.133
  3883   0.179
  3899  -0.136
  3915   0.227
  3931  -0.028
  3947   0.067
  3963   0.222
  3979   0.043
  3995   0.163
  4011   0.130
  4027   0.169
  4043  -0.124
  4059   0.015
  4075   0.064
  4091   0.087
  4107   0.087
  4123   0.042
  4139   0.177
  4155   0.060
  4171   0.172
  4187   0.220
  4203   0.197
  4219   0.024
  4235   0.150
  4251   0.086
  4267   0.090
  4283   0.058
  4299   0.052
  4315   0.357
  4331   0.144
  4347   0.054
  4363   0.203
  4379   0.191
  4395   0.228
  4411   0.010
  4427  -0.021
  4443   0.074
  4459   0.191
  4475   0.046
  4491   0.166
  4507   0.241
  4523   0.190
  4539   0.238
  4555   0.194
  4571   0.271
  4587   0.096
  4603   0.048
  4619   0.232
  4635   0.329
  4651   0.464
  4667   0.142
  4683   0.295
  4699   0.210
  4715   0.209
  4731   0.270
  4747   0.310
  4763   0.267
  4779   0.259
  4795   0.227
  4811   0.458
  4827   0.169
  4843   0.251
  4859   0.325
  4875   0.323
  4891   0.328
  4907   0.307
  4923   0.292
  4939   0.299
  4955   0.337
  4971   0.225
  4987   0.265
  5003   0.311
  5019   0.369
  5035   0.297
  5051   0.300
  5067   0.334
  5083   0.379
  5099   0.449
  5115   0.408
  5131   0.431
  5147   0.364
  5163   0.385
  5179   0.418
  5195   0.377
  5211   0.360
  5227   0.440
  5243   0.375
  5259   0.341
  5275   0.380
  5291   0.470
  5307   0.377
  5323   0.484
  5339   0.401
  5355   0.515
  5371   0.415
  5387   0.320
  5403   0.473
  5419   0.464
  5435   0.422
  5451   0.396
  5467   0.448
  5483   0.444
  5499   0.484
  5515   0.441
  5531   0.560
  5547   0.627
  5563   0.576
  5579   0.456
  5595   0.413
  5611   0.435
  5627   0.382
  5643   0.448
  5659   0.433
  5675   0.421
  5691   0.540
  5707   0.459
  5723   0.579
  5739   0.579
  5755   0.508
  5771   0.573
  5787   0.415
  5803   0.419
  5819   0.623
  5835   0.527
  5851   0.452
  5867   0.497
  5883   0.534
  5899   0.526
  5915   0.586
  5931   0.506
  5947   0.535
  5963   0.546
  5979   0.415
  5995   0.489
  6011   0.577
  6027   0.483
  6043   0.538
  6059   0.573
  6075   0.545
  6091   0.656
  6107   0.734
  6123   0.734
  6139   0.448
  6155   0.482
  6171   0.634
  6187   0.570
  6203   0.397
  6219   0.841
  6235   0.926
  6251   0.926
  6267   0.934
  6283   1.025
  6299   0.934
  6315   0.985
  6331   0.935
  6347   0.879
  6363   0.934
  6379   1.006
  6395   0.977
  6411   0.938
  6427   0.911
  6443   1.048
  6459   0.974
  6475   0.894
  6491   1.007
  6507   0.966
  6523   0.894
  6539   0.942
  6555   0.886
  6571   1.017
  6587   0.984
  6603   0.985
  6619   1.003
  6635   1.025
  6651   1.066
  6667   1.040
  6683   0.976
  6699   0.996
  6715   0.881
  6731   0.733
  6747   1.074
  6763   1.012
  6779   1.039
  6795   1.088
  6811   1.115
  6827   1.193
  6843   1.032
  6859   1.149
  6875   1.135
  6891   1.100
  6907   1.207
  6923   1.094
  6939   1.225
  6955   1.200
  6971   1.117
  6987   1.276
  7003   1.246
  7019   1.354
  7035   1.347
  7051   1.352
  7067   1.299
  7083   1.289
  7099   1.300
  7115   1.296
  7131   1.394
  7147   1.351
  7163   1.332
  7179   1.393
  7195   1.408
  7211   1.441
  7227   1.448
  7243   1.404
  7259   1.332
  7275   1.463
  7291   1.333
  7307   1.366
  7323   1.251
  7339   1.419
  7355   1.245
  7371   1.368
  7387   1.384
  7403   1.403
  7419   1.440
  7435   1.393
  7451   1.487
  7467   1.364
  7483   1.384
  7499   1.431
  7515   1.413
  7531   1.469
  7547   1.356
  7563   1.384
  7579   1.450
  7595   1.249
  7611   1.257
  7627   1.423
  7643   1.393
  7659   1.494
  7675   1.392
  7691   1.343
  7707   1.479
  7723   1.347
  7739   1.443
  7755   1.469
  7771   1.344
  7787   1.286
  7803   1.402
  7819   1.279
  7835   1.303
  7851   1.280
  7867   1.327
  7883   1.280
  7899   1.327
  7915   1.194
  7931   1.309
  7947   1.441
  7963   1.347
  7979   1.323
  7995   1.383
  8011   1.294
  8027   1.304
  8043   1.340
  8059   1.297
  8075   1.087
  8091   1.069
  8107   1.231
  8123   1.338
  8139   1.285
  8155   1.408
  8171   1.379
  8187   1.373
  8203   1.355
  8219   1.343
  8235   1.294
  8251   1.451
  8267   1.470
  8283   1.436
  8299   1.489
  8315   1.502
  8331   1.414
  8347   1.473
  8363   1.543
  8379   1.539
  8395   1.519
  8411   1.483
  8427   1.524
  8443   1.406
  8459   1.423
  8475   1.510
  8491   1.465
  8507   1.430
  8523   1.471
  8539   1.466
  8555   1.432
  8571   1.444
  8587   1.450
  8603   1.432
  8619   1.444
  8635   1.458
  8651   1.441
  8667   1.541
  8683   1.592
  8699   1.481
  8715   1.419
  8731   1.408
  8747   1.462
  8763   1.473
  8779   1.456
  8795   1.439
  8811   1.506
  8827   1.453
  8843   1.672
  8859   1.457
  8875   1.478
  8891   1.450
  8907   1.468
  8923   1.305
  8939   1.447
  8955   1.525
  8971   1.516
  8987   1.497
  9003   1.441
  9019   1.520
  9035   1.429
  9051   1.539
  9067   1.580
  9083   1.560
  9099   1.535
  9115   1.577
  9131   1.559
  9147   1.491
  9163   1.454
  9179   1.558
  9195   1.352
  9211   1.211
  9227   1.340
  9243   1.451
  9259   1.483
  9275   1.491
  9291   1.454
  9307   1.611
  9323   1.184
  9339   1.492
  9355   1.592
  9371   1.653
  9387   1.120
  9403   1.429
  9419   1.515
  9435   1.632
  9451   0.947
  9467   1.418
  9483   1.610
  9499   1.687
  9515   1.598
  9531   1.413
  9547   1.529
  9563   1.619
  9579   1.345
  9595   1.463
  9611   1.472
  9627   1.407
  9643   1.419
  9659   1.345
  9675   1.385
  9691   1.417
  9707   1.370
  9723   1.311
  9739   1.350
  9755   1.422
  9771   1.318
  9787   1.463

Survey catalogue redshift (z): 0.562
